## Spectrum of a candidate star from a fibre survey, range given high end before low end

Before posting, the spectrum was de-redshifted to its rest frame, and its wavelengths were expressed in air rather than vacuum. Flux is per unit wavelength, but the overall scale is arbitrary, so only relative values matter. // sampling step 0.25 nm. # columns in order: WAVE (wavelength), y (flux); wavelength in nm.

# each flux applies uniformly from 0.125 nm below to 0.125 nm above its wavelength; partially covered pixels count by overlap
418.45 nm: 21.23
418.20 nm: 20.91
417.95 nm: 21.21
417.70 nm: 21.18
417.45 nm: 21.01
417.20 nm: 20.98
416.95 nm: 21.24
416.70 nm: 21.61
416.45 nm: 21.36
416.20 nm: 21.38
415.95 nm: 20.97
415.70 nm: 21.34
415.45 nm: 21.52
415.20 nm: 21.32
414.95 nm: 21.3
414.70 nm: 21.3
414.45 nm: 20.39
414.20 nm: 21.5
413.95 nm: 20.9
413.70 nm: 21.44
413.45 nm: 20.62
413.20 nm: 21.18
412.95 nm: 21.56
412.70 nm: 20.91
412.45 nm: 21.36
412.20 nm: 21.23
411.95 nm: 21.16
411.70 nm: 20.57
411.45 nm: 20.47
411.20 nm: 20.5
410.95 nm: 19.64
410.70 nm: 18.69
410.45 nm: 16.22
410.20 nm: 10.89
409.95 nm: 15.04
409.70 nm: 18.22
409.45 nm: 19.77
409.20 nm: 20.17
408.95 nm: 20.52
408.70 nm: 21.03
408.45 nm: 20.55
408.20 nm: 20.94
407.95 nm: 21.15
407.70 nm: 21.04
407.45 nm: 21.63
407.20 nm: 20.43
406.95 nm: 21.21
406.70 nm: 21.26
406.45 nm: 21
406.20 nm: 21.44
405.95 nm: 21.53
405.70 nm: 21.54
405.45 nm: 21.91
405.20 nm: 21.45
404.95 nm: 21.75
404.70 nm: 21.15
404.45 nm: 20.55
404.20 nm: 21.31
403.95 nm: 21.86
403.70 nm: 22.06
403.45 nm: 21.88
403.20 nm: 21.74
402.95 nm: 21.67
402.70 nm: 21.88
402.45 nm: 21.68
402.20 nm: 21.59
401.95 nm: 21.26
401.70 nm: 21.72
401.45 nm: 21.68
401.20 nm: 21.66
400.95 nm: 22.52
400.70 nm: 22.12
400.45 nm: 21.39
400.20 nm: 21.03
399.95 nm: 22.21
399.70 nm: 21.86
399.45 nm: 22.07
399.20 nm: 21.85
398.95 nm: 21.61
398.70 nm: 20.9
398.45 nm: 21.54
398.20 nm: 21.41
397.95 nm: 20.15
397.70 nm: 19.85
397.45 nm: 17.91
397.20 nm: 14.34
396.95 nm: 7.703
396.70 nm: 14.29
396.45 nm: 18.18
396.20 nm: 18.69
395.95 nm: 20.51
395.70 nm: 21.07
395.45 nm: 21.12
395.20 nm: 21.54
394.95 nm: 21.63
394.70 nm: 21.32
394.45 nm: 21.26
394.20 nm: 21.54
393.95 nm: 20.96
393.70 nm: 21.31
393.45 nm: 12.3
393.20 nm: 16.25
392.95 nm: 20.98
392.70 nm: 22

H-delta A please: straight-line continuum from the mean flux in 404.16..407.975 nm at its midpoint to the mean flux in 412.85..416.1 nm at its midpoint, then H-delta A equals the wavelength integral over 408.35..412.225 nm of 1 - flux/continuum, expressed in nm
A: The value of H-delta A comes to 0.41 nm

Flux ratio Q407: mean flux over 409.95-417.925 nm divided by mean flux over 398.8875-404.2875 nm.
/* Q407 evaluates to 0.94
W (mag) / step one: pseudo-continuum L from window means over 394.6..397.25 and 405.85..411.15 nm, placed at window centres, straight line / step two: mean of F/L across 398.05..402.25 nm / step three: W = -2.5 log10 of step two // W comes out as -0.16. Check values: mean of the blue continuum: 18.3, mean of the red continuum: 19.6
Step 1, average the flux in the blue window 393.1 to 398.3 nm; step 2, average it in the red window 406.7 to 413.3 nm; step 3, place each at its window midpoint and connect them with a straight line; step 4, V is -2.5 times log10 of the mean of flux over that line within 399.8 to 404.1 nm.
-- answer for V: -0.13 mag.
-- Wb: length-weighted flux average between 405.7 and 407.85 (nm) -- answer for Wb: 21.2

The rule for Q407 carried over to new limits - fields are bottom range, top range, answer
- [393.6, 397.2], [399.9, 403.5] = 1.13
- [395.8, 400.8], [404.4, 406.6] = 1.10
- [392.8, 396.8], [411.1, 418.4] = 1.08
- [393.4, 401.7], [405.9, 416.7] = 1.02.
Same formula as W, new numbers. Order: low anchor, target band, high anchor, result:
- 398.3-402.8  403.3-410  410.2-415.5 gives 0.01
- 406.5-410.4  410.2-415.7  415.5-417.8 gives 0.00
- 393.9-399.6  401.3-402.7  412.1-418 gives -0.08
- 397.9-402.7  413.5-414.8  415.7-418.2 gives 0.01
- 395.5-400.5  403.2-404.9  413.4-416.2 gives -0.08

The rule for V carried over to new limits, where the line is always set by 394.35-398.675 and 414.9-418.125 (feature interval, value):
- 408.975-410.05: 0.105 mag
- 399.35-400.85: -0.126 mag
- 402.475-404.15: -0.107 mag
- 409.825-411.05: 0.272 mag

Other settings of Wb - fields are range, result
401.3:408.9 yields 21.4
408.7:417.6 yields 20.3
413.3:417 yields 21.2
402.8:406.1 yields 21.6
